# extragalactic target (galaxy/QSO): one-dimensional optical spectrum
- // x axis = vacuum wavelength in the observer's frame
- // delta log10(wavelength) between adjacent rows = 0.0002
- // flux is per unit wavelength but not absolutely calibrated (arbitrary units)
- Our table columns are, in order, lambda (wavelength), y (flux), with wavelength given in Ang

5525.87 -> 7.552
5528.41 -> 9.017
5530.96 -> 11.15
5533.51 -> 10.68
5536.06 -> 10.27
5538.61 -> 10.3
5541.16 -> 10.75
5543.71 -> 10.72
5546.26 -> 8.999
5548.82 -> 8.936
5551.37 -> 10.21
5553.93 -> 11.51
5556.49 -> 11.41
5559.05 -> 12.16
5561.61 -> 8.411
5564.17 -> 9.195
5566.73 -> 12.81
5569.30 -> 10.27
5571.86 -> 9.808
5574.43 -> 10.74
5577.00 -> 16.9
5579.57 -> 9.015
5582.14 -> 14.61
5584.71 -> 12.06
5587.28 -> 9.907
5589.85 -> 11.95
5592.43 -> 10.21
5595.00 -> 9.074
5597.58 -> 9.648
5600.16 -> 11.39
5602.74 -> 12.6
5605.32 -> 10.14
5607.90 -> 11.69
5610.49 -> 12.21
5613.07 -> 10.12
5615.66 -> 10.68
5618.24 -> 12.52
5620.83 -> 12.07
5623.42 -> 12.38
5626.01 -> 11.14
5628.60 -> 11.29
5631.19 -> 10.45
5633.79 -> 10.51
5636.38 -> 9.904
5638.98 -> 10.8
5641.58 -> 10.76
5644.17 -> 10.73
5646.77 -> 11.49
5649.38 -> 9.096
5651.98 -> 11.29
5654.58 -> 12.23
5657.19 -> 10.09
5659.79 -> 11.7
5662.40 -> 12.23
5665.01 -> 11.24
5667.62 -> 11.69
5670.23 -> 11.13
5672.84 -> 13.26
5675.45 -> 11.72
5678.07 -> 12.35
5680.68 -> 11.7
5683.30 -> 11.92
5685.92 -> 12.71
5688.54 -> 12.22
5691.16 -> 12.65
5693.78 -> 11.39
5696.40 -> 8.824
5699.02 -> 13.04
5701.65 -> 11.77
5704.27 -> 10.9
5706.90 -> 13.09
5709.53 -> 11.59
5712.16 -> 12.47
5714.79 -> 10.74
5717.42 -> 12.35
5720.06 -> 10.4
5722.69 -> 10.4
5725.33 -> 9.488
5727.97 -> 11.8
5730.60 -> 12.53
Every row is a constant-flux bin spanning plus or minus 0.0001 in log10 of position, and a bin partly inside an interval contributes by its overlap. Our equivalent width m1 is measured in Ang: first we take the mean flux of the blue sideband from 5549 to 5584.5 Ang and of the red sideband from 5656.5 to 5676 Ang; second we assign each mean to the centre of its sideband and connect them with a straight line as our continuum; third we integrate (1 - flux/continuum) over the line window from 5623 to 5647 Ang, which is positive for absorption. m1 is 1.4 Ang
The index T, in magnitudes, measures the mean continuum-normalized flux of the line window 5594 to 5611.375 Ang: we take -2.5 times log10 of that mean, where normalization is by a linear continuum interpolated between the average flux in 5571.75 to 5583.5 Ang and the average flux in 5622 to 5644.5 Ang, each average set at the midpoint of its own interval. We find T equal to 0.07 mag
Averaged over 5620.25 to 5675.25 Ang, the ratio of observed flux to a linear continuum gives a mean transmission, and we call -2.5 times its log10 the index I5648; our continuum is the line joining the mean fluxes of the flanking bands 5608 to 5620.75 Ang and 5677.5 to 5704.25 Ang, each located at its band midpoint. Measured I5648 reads 0.04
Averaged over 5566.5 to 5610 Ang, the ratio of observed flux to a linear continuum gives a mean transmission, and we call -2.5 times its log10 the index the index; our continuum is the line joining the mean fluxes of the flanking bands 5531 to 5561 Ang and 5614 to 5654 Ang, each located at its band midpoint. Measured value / -0.06 mag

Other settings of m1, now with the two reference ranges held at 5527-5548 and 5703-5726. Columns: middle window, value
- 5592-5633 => -1.7 Ang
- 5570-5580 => -1.3 Ang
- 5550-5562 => -0.7 Ang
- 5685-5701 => -0.9 Ang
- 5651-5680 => -1.9 Ang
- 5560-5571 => 0.2 Ang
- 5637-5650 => 0.3 Ang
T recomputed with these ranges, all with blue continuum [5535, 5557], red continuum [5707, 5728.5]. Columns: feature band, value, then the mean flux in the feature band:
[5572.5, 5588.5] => -0.16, 12.1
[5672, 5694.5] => -0.11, 12.2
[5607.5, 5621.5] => -0.08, 11.5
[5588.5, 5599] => 0.03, 10.2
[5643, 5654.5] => 0.01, 10.8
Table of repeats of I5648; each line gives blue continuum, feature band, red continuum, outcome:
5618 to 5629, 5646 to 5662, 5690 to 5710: 0.07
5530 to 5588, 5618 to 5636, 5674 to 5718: 0.00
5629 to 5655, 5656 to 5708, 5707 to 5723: -0.06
